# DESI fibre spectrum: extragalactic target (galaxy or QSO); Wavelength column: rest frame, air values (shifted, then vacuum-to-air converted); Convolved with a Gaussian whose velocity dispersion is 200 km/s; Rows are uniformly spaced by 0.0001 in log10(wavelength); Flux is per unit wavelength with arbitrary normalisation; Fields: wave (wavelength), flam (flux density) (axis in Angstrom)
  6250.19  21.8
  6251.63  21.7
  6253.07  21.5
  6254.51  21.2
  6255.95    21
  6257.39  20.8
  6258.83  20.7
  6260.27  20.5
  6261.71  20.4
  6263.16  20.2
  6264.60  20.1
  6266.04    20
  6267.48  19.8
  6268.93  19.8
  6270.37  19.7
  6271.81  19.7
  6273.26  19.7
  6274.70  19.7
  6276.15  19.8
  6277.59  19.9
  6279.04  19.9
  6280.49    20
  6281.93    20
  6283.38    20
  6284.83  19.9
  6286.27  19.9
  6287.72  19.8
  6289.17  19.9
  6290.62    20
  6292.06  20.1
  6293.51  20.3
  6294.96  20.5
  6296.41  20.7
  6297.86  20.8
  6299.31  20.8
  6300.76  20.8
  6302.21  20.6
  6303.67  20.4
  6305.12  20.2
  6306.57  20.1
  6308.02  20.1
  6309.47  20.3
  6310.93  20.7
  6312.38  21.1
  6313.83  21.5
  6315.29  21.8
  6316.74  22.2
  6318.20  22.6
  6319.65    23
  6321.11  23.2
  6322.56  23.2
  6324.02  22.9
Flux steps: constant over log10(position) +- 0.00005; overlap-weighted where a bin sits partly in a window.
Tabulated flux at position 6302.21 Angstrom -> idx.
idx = 20.6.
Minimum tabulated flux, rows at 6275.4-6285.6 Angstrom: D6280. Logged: 19.8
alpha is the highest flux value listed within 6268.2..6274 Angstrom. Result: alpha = 19.8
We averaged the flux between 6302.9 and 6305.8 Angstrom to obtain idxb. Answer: 20.3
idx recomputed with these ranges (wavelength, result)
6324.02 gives 22.9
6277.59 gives 19.9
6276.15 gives 19.8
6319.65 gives 23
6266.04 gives 20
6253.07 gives 21.5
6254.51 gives 21.2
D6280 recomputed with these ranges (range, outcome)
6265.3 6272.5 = 19.7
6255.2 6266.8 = 20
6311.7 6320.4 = 21.1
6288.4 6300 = 19.9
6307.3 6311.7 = 20.1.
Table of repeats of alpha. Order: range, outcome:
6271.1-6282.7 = 20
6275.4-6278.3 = 19.9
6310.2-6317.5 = 22.2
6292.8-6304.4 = 20.8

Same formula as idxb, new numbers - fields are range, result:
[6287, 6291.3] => 19.9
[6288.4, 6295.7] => 20.2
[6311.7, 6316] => 21.5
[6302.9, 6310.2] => 20.2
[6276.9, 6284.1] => 19.9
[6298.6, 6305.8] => 20.5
